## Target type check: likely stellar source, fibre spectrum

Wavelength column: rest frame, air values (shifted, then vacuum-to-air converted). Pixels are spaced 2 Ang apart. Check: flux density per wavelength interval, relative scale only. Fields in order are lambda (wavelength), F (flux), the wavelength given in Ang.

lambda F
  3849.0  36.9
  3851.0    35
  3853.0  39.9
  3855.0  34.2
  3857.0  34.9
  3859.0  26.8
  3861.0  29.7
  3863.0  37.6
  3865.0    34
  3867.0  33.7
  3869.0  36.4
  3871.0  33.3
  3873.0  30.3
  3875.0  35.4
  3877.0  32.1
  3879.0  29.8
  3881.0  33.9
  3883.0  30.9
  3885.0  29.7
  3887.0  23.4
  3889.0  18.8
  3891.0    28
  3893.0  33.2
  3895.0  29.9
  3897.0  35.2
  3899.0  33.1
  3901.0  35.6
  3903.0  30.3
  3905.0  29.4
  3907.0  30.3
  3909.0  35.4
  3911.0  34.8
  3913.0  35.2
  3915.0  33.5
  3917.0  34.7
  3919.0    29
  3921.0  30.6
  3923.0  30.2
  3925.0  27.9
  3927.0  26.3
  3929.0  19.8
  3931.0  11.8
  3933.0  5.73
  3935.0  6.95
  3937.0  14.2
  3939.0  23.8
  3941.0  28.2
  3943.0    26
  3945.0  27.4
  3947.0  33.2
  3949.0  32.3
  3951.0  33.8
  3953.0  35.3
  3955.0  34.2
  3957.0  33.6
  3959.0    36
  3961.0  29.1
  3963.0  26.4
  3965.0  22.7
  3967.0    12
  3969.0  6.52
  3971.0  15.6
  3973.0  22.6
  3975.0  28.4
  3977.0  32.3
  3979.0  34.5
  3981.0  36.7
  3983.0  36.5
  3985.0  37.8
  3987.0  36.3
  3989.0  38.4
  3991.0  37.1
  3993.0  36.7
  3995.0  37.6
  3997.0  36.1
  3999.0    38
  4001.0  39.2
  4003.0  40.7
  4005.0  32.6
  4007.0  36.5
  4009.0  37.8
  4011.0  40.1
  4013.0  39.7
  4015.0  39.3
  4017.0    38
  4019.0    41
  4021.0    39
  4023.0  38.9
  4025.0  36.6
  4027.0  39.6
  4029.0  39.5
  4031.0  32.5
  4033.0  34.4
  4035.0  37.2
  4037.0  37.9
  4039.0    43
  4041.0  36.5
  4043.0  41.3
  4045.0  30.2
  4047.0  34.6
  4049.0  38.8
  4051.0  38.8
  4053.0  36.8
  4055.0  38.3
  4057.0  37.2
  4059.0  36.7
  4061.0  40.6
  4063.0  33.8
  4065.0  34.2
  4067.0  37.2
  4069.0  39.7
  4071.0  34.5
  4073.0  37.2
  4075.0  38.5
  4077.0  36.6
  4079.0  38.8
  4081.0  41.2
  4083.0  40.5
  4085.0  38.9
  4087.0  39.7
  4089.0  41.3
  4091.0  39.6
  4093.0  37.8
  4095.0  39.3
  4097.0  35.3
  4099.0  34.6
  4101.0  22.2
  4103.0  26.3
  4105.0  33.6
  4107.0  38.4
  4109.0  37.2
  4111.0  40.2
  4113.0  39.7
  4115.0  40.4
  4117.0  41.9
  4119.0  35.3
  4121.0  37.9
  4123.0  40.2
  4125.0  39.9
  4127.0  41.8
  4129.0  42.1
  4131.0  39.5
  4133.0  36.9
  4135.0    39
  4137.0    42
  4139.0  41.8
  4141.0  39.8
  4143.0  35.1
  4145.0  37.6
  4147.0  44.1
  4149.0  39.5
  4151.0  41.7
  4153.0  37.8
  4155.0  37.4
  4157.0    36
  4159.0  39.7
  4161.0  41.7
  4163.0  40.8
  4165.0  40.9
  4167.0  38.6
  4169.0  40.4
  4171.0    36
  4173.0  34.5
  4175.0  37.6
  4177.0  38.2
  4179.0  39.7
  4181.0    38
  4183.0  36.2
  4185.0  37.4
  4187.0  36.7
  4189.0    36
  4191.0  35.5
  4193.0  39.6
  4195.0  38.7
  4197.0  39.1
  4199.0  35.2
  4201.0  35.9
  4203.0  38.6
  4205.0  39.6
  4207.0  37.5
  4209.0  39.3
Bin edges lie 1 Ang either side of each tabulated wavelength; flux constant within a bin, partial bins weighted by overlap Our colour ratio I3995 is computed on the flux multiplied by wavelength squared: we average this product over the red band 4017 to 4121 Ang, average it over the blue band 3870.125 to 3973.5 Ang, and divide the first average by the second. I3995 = 1.5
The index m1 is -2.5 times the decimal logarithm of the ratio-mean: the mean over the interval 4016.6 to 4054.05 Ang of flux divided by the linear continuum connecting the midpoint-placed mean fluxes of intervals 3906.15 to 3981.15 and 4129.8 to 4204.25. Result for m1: -0.19 mag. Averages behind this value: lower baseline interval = 26.6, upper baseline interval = 38.5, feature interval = 37.6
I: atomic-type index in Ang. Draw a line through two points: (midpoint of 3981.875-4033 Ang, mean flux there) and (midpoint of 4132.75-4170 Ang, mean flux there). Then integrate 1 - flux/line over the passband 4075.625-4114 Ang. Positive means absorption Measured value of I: 1.9 Ang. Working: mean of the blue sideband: 37.8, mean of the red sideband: 39.6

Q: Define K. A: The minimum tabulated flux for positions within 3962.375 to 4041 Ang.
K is 6.52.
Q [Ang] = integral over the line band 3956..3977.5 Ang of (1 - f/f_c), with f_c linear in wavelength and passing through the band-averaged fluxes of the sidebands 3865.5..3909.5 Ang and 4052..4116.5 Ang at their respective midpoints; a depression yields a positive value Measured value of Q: 6.2 Ang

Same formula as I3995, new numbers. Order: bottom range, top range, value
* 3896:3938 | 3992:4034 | 1.46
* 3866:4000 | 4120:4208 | 1.47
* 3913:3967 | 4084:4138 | 1.55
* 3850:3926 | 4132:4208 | 1.38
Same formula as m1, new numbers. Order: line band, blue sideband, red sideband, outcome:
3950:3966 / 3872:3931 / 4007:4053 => 0.07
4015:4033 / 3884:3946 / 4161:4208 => -0.21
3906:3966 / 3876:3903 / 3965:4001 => 0.11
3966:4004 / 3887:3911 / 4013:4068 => 0.11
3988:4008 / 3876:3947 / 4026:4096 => -0.12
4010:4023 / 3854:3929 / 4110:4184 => -0.12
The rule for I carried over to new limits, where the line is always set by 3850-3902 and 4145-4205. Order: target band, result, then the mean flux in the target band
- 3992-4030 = -3.63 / 38.3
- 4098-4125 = 0.65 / 36.1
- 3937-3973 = 7.86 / 26.4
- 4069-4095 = -1.70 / 38.8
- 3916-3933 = 4.12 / 25.1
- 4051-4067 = -0.46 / 37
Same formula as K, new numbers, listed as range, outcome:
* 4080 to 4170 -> 22.2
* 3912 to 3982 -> 5.73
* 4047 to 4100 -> 33.8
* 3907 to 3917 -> 30.3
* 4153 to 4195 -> 34.5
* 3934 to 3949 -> 6.95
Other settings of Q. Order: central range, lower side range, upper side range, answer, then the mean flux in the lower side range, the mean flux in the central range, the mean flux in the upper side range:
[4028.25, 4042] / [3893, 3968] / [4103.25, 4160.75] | -1.4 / 28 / 37.2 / 39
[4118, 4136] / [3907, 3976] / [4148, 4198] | -1.7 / 26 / 39.2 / 38.3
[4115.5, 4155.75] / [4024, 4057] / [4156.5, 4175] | -1.3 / 37.2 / 39.6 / 38.7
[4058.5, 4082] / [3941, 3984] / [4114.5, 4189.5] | -2.1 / 28.3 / 37.4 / 39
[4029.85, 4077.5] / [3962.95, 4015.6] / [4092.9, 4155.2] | -2.4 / 32.6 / 36.9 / 38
